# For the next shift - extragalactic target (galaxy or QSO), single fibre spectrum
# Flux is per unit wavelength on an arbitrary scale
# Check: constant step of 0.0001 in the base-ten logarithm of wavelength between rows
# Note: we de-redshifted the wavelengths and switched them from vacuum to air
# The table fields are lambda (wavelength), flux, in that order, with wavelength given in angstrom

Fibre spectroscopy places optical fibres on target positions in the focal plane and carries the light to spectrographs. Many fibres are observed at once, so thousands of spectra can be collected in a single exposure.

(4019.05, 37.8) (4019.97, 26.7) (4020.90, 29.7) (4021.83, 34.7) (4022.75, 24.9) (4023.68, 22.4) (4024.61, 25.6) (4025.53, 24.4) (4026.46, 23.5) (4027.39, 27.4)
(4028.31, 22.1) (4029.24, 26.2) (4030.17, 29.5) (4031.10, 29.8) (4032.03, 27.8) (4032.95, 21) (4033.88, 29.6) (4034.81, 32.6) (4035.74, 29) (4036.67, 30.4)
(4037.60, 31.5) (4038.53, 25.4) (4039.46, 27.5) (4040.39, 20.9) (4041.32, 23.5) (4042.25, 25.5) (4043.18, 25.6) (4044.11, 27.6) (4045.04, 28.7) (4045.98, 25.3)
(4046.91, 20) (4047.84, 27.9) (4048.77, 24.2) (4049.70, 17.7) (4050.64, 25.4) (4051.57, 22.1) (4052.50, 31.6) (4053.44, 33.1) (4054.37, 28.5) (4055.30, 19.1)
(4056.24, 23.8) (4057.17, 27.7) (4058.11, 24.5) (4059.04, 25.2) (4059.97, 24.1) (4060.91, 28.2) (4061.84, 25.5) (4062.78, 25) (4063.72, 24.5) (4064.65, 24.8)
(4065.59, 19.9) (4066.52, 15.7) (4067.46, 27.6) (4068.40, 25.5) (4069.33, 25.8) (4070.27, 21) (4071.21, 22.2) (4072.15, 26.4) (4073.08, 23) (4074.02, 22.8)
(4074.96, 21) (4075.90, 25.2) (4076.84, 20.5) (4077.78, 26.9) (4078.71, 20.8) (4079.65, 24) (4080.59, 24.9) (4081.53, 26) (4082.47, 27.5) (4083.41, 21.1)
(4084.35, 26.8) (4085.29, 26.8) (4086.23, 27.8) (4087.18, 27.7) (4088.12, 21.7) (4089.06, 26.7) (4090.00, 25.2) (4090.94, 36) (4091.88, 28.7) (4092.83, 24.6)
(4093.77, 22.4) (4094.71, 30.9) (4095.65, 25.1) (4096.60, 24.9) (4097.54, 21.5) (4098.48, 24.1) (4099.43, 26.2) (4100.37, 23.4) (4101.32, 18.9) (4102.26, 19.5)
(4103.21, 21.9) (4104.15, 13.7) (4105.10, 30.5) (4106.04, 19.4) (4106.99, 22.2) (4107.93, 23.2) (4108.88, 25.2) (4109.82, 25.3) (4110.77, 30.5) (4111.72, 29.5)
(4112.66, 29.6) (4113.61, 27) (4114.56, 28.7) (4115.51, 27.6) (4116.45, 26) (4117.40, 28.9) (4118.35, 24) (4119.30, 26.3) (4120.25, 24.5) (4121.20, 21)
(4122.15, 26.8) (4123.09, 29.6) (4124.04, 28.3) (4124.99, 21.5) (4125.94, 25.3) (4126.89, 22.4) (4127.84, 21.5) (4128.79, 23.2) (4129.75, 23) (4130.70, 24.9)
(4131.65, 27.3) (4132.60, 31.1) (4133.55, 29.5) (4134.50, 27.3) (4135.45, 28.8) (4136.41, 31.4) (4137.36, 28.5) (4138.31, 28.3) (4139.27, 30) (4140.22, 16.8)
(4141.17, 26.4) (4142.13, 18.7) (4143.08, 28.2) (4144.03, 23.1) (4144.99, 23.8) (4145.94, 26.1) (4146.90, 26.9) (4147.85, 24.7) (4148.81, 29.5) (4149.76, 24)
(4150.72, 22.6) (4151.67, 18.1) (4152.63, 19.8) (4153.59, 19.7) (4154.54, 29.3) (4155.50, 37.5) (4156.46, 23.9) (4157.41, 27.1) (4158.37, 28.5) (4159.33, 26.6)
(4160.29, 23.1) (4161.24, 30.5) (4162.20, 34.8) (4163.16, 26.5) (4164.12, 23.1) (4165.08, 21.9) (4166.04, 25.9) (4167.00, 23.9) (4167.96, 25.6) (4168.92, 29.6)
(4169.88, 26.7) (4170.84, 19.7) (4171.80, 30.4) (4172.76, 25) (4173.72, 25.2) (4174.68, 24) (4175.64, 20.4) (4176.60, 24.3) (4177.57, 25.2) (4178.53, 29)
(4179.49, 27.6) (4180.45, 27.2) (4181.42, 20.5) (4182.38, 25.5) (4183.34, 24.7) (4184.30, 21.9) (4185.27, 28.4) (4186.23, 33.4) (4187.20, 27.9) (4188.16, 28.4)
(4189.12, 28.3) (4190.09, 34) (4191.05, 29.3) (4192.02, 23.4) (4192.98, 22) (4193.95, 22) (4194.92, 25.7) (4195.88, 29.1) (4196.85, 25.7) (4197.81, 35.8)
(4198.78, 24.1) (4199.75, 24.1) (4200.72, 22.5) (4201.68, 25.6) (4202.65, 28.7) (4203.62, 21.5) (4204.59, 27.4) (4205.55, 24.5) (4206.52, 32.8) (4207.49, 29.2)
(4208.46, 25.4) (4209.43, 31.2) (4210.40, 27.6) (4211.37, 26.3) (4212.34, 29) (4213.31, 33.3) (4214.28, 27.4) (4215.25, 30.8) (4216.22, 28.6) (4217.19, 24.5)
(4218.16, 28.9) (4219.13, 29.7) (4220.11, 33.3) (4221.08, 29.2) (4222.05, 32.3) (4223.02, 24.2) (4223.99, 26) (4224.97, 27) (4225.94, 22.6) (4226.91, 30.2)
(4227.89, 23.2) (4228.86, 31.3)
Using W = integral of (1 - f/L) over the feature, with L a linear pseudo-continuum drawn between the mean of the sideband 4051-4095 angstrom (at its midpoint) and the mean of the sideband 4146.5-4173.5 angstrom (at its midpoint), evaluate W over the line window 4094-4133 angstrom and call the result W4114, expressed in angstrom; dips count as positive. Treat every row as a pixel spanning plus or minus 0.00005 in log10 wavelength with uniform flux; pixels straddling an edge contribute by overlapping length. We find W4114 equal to 0.8 angstrom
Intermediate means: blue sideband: 25.1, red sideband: 25.9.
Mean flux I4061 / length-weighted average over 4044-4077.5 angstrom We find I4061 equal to 24.4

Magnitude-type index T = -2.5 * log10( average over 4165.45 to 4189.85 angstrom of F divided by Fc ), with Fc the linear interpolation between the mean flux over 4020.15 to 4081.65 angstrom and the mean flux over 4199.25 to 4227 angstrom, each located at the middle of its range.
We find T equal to 0.05 mag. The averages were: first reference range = 25.4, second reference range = 27.7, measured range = 26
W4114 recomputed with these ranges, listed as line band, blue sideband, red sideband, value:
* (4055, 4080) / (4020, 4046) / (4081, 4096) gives 2.7 angstrom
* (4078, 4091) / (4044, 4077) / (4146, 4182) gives -0.5 angstrom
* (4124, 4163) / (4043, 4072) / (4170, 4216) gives 0.2 angstrom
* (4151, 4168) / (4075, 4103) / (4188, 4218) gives 0.4 angstrom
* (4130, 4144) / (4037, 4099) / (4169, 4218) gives -0.4 angstrom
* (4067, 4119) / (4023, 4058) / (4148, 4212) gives 2.2 angstrom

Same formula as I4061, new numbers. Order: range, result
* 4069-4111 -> 24.4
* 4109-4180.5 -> 26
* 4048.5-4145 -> 25.1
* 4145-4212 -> 26.2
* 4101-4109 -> 21.5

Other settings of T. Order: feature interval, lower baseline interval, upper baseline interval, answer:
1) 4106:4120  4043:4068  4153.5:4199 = -0.03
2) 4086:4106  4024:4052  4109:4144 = 0.06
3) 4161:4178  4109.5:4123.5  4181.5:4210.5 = 0.05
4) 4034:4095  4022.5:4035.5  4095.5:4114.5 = 0.00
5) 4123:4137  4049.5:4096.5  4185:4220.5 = 0.00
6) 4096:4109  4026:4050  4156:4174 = 0.17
